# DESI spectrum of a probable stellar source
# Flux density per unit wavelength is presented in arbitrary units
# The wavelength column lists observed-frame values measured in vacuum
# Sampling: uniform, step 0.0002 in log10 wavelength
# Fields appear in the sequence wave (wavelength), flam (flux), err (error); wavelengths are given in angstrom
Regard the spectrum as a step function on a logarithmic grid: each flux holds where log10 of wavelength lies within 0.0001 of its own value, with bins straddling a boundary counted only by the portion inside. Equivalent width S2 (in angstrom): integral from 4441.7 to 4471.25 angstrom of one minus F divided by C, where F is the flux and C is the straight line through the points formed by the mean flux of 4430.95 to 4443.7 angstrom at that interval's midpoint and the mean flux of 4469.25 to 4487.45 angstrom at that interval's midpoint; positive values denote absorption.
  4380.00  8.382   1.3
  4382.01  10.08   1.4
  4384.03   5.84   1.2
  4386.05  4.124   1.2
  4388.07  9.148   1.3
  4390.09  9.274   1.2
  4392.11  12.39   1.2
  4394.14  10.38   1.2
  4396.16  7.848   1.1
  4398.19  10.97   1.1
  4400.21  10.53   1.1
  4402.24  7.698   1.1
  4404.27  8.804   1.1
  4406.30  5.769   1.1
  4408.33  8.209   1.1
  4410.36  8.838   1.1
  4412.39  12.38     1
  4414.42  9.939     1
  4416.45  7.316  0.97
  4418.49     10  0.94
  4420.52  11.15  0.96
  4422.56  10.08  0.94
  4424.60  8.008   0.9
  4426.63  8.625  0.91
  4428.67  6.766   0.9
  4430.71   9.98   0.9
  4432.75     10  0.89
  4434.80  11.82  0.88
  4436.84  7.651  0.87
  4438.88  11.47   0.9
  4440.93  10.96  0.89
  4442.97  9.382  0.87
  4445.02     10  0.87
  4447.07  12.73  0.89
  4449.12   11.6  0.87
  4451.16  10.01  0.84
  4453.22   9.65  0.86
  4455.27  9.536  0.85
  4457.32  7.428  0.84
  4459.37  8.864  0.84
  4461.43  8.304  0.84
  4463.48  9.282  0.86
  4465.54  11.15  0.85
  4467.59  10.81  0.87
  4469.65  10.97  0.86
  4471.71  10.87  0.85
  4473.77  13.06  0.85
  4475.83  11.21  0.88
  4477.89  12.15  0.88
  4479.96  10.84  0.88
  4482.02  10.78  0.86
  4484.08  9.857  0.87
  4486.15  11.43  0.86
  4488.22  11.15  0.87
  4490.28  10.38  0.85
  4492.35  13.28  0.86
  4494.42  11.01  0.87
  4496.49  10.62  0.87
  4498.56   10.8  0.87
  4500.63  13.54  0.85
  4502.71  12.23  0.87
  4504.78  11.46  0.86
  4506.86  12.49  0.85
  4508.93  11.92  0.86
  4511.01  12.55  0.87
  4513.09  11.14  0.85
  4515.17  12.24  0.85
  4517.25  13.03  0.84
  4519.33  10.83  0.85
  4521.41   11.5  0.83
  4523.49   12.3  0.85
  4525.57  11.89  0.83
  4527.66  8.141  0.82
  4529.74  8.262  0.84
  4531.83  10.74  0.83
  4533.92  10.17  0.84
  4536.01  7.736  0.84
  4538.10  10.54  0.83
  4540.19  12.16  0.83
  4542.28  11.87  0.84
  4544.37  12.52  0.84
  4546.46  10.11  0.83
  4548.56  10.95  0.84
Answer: 1.90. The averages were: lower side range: 10.2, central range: 10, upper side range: 11.2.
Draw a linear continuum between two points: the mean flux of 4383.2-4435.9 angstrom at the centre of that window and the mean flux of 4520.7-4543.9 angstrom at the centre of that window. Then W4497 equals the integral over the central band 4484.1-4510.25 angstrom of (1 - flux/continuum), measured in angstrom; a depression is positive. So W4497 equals -3.9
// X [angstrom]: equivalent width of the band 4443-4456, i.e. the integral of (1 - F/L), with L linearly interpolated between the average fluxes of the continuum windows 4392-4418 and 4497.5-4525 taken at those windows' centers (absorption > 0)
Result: -0.2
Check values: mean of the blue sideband 9.22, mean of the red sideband 12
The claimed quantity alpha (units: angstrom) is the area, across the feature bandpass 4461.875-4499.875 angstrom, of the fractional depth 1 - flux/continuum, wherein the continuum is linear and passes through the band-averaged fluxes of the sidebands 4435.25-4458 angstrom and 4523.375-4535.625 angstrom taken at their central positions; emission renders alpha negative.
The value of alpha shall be -3.8 angstrom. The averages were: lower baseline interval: 10.1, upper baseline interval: 9.96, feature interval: 11.1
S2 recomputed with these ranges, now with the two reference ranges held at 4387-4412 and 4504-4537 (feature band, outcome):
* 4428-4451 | -1.0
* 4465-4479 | -1.6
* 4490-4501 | -1.0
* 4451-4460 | 0.9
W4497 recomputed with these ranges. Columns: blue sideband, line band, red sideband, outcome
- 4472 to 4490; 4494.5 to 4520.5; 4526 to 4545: -2.7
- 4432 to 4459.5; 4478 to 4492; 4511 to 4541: -0.7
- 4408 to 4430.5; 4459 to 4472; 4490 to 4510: 0.8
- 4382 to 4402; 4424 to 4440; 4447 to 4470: 0.3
